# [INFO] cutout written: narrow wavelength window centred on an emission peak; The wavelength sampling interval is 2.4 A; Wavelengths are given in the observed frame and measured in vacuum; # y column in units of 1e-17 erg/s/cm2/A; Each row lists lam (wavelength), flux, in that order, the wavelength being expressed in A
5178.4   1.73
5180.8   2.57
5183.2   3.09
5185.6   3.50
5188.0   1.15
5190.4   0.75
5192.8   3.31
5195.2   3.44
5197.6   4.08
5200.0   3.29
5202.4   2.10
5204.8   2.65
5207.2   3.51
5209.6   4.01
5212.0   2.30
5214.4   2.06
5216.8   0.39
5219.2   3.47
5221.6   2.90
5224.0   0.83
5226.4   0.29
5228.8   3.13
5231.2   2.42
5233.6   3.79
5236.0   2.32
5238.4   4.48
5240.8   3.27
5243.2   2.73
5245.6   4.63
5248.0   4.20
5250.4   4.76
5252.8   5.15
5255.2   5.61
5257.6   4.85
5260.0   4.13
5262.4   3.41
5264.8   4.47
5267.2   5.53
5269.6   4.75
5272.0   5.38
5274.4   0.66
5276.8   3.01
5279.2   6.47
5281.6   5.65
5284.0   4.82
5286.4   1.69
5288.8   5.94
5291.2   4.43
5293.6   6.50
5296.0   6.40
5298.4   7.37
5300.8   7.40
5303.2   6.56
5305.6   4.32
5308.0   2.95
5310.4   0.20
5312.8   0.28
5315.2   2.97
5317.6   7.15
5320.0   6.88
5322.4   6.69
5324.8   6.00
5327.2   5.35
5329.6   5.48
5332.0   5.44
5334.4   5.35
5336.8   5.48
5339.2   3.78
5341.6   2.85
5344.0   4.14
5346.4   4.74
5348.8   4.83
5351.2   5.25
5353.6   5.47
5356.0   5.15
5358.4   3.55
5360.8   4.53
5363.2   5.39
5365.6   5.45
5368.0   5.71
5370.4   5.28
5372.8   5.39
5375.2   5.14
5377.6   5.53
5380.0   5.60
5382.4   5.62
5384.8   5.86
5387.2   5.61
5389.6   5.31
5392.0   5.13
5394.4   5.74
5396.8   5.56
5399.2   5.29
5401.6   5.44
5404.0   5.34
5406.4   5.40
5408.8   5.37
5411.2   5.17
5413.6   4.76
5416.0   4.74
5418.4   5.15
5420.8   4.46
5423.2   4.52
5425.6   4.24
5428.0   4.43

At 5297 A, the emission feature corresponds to Lyman alpha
